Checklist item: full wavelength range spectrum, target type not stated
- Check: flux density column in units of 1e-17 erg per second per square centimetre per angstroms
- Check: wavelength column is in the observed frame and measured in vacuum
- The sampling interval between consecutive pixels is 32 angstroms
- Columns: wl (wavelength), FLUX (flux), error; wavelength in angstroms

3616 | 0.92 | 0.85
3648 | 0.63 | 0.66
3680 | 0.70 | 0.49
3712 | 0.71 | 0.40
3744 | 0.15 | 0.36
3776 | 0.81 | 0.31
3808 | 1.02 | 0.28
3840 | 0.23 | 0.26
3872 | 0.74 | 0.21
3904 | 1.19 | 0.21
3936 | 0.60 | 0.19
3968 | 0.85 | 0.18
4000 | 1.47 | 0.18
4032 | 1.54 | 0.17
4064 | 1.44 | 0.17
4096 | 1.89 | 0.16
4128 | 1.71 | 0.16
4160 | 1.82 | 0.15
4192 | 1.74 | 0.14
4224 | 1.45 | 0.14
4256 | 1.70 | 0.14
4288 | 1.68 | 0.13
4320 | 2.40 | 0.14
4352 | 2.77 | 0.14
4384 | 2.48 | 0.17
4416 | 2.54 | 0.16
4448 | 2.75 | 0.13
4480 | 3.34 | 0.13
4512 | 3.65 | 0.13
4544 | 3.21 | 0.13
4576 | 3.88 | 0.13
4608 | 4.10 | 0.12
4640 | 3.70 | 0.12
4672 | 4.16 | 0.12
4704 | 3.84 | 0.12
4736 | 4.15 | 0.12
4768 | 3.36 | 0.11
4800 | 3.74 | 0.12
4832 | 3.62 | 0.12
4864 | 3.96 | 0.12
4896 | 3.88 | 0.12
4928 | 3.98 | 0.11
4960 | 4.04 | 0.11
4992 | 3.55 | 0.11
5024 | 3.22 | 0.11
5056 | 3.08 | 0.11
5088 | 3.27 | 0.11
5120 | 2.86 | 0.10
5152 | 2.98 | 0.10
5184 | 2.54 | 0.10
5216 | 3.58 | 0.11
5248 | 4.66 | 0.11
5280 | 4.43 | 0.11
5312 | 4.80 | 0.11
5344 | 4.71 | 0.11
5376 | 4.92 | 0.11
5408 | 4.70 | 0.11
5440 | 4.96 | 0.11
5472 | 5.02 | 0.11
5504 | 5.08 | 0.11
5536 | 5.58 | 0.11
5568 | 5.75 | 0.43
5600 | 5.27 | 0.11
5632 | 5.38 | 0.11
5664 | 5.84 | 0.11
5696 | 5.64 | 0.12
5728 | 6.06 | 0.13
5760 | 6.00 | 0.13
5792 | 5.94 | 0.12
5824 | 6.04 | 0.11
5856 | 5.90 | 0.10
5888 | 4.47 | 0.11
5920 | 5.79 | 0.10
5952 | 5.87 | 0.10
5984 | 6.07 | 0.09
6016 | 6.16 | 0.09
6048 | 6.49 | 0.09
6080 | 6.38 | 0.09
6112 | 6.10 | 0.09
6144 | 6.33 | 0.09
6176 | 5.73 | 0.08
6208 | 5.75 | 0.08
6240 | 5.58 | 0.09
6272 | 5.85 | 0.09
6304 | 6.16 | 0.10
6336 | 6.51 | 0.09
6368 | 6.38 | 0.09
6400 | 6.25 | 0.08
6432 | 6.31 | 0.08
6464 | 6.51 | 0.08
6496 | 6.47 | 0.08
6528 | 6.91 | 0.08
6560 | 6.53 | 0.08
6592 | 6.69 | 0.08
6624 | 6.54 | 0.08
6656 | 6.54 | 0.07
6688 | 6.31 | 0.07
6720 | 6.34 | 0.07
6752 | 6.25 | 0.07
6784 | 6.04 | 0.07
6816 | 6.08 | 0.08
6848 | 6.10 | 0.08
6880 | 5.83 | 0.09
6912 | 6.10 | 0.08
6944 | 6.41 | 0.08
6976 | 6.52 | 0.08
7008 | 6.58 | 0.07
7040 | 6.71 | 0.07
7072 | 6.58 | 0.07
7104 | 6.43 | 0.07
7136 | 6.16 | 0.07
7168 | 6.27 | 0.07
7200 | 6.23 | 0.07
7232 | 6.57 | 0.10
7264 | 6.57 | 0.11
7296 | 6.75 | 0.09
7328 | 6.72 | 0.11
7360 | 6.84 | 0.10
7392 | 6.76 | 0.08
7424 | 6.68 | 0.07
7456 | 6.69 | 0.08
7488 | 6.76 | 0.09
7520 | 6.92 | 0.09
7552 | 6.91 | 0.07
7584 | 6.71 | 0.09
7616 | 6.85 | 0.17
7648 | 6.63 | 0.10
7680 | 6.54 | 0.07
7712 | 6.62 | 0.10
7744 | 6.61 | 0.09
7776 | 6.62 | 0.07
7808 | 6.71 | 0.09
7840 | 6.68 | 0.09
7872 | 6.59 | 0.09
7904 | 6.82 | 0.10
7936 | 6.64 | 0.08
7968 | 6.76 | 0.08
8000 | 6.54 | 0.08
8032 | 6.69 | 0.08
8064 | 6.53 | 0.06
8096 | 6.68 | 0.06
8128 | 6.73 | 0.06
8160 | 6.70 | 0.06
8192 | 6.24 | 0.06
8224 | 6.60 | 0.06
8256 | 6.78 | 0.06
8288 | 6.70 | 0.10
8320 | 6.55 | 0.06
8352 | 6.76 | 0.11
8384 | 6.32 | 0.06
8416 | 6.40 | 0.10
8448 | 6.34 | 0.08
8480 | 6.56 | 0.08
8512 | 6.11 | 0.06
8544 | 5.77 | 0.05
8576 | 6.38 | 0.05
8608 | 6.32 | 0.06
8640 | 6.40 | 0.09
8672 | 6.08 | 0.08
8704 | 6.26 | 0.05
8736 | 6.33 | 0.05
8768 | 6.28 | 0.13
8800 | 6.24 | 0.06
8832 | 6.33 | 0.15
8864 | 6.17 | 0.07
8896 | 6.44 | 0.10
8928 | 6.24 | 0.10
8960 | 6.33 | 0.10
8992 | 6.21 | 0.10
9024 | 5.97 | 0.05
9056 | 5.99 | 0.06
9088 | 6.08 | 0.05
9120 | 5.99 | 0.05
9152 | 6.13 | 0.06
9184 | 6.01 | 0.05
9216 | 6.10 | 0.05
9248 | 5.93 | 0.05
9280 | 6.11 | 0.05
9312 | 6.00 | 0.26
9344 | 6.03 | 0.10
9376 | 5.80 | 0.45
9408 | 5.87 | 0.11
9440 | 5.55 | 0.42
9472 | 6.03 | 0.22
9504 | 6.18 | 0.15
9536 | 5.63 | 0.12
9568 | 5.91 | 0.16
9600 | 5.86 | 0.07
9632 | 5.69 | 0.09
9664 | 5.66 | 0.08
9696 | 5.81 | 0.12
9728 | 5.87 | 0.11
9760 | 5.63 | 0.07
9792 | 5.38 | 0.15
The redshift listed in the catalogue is 0.00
